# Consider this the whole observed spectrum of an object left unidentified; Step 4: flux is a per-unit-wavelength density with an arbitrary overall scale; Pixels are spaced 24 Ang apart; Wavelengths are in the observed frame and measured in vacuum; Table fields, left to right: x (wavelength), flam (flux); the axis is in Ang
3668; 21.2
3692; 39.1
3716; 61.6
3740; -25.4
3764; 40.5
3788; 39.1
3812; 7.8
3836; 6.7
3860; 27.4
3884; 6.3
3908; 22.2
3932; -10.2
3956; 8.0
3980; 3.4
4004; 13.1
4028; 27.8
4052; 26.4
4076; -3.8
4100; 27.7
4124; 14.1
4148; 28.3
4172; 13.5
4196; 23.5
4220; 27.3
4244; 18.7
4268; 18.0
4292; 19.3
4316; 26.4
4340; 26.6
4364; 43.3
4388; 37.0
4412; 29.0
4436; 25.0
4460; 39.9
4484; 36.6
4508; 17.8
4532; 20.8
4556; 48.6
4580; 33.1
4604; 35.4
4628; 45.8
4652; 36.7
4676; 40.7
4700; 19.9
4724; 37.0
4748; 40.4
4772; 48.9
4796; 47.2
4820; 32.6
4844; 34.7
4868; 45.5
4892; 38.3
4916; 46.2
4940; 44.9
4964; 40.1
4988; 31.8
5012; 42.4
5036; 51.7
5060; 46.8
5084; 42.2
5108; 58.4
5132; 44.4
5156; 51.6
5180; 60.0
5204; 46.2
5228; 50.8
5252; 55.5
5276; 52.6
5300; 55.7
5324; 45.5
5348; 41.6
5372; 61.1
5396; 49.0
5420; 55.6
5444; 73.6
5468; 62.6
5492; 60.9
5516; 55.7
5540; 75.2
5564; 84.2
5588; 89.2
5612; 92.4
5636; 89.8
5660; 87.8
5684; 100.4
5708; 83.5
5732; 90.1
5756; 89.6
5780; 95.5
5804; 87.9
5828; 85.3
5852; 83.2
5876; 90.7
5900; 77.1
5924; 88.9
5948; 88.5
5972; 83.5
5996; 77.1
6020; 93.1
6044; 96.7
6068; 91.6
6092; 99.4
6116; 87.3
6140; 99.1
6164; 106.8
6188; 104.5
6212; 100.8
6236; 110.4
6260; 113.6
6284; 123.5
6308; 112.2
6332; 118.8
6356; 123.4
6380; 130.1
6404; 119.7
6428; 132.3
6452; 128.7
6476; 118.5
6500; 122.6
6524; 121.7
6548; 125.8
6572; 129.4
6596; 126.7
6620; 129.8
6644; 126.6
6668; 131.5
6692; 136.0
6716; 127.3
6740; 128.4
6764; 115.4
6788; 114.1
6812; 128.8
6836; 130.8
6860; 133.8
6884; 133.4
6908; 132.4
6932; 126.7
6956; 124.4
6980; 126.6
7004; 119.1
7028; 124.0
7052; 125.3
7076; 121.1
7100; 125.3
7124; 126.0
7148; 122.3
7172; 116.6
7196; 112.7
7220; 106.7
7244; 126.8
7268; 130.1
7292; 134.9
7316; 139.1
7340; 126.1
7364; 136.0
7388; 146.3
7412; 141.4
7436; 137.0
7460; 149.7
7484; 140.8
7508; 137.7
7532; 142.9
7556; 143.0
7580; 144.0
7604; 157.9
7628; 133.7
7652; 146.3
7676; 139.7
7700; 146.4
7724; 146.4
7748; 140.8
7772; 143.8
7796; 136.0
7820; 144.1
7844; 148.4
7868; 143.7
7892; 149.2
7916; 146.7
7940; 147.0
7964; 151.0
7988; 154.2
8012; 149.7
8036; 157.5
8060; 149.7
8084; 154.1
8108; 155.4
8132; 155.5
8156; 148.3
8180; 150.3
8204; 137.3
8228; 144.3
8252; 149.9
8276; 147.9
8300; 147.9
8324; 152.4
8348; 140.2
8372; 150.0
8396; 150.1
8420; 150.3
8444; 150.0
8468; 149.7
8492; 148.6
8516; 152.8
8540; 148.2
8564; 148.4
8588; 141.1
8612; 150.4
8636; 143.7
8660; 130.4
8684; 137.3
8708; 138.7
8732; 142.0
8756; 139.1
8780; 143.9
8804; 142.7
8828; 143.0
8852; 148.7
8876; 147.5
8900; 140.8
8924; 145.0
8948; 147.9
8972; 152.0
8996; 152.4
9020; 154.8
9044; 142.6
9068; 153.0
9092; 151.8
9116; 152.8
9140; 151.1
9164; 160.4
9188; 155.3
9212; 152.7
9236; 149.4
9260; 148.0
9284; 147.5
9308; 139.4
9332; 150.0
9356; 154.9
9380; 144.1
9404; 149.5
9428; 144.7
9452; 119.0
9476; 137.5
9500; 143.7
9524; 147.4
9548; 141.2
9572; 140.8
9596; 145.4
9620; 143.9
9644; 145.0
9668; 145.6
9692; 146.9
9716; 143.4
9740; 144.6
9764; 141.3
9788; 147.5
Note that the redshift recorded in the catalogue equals 0.39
